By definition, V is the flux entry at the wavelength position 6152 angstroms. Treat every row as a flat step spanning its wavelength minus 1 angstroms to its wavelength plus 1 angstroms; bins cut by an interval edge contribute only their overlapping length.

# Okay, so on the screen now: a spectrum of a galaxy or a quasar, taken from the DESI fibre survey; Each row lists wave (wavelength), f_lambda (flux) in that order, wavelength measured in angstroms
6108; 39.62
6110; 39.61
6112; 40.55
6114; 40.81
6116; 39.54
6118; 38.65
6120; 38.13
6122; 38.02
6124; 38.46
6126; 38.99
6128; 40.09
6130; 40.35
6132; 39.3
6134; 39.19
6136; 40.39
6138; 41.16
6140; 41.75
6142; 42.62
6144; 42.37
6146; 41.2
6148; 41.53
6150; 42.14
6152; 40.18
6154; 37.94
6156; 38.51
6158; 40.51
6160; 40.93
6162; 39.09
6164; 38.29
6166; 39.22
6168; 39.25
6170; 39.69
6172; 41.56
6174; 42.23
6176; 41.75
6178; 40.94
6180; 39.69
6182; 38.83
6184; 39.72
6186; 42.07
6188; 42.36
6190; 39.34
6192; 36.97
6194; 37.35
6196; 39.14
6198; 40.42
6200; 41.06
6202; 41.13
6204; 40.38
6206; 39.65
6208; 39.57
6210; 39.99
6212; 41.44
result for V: 40.18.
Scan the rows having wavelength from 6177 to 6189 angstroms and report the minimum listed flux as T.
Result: 38.83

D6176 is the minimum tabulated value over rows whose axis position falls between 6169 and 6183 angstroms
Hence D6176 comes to 38.83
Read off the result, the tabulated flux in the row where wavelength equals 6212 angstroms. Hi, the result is 41.44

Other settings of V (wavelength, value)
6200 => 41.06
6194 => 37.35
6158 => 40.51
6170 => 39.69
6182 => 38.83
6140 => 41.75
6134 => 39.19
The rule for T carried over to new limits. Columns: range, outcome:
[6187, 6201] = 36.97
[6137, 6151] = 41.16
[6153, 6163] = 37.94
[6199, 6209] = 39.57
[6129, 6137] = 39.19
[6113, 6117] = 39.54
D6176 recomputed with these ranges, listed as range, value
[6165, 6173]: 39.22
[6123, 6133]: 38.46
